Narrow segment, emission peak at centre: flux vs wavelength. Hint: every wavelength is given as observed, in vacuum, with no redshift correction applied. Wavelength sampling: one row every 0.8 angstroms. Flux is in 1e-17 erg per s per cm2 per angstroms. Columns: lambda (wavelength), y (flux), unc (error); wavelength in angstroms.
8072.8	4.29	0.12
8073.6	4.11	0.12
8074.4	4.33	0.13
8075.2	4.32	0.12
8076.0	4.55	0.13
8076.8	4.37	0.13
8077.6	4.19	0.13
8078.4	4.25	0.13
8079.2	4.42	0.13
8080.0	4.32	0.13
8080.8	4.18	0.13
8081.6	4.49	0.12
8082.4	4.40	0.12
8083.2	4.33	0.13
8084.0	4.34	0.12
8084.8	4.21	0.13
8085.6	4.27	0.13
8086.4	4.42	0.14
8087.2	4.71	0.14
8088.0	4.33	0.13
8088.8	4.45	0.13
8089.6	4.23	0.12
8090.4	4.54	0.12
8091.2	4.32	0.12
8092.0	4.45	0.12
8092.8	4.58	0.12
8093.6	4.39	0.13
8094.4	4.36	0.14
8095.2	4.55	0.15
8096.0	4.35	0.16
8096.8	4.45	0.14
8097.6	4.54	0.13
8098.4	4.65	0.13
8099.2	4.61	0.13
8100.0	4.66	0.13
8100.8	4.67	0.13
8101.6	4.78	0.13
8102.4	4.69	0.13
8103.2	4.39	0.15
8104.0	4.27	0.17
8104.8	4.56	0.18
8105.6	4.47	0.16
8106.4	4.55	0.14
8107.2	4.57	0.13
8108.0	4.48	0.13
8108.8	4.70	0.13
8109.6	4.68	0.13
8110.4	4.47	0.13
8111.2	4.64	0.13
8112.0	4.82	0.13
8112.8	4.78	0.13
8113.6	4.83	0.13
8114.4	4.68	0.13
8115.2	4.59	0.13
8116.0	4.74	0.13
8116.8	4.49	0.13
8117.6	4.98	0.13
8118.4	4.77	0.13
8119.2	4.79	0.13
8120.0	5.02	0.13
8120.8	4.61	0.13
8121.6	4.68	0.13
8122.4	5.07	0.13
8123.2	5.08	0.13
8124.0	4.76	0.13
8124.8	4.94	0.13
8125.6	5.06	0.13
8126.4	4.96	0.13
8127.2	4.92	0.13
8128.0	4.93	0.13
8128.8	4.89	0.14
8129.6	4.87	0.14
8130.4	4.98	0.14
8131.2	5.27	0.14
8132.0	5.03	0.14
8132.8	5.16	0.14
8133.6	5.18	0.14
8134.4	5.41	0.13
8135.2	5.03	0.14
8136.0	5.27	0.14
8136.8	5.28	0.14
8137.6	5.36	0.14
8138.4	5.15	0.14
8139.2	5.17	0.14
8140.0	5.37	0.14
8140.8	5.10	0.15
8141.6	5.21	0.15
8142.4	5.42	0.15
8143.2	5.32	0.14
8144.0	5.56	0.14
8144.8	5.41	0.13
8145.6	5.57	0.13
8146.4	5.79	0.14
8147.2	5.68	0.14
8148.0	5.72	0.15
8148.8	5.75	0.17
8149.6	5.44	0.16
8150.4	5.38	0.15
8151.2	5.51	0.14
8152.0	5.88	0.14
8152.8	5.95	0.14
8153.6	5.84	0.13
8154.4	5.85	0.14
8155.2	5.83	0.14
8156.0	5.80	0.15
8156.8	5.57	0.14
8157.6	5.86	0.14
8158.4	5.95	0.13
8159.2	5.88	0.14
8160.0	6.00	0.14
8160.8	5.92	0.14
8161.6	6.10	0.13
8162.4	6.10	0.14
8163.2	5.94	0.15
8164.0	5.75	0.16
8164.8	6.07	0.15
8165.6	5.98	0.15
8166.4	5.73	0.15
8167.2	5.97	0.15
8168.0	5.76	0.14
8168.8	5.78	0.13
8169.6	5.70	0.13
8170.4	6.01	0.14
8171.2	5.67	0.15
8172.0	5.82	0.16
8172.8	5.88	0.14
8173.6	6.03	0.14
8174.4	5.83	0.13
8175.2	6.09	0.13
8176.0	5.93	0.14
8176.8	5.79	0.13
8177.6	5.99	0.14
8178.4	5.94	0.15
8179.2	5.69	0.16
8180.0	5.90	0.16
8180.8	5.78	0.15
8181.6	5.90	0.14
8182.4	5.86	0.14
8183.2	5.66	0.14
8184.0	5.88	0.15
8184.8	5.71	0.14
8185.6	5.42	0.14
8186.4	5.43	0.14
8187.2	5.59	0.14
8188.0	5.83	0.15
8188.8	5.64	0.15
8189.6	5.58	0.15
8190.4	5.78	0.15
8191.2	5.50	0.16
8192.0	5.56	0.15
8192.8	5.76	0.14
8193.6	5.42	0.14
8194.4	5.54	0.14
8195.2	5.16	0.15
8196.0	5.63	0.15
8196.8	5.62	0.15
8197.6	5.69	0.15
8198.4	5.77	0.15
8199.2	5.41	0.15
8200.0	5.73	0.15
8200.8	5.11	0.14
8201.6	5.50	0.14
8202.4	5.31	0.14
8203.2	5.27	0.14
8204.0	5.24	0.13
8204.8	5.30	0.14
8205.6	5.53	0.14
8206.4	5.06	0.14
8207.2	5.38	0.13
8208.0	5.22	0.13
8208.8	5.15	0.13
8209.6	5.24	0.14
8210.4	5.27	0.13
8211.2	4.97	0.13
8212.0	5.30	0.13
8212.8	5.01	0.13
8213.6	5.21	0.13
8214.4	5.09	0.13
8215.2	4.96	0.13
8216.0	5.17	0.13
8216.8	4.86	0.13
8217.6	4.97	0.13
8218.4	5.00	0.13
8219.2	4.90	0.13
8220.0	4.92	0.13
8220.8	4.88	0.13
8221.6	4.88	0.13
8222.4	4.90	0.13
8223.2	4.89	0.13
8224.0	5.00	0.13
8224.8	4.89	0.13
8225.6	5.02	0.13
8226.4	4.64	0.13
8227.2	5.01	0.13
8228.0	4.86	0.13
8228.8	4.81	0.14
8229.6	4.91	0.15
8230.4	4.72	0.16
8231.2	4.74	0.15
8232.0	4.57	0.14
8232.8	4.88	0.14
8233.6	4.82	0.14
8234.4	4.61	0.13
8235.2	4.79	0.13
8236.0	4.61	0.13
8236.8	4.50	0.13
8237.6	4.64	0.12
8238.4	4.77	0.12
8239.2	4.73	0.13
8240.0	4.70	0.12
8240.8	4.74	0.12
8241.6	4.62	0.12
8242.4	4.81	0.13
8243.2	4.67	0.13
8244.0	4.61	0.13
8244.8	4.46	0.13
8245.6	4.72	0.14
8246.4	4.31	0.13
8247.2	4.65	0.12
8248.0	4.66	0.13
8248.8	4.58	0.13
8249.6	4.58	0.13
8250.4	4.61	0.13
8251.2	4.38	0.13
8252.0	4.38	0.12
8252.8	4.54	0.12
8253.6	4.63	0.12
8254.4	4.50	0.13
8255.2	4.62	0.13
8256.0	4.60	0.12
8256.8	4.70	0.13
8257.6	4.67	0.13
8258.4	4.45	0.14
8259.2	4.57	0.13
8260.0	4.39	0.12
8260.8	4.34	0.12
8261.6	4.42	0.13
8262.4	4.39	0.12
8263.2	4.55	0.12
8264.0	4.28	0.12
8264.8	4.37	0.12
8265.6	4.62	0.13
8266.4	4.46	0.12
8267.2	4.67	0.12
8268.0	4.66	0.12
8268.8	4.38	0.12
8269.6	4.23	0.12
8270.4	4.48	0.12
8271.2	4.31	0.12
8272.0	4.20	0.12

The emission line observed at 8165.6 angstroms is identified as Mg II 2798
